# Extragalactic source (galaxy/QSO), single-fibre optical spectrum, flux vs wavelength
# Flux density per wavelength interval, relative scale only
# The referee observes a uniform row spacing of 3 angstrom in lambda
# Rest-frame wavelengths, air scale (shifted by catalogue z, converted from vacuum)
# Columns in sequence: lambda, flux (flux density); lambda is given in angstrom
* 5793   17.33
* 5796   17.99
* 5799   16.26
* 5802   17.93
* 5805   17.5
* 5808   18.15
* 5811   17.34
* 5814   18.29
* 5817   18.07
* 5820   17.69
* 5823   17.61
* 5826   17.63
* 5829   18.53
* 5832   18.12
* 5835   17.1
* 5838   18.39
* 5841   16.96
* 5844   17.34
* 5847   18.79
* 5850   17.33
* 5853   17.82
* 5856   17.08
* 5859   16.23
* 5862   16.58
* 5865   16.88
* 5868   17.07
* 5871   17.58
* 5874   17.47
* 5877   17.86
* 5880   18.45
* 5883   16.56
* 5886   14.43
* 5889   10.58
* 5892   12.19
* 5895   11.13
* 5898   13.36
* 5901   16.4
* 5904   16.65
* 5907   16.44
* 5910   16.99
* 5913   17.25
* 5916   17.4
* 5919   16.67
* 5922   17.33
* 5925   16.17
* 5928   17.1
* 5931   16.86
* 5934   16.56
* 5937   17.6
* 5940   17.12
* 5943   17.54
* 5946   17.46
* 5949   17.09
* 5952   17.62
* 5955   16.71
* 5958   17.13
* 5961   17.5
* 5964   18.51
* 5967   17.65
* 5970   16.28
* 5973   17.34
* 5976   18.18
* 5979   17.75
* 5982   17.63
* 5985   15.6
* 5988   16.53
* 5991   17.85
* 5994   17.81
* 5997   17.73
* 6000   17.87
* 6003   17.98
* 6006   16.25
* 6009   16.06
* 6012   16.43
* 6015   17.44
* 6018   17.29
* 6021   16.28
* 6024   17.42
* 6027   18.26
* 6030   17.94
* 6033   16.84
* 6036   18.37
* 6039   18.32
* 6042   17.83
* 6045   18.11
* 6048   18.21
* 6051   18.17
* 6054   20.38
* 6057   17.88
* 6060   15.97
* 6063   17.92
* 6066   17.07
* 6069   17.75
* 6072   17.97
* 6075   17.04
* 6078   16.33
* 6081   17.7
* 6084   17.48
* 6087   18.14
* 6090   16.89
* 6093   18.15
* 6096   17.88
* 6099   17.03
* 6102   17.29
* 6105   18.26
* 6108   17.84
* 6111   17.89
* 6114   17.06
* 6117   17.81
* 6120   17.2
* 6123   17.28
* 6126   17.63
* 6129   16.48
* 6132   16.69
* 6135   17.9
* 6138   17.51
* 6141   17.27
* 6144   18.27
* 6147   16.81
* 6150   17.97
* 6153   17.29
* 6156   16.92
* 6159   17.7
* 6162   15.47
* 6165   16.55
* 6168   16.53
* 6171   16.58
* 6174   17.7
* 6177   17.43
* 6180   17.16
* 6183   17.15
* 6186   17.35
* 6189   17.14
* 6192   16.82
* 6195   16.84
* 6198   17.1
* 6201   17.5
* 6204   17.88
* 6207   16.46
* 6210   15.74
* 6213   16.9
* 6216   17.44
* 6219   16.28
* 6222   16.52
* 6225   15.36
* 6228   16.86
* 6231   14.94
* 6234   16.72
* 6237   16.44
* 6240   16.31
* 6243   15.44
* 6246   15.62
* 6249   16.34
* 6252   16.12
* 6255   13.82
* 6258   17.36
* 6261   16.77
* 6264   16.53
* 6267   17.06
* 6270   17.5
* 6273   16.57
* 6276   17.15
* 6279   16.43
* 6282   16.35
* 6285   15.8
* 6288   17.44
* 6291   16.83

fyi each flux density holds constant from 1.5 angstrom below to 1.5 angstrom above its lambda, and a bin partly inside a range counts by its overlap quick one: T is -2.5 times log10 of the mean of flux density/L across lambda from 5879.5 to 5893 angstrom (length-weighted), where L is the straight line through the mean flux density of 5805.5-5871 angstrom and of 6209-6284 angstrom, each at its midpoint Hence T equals 0.220 mag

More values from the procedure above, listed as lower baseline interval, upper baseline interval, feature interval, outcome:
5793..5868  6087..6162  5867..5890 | 0.075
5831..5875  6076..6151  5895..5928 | 0.074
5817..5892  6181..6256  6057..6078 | -0.036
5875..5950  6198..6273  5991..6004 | -0.104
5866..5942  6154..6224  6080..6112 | -0.065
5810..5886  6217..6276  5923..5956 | 0.008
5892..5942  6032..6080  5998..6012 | 0.012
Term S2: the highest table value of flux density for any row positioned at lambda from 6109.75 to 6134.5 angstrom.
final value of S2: 17.89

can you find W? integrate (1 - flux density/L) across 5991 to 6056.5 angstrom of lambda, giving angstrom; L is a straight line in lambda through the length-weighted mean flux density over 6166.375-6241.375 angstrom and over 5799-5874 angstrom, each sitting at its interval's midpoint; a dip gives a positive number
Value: -2.0 angstrom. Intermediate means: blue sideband 17.6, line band 17.7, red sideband 16.8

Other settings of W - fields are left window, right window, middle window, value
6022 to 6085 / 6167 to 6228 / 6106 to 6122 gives -0.17 angstrom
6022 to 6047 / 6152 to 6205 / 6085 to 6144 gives -0.31 angstrom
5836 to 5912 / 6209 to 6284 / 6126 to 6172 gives -2.15 angstrom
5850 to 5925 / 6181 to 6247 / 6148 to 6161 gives -0.68 angstrom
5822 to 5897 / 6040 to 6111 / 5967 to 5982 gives -0.21 angstrom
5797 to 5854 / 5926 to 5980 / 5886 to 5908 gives 4.64 angstrom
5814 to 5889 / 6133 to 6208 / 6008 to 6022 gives 0.40 angstrom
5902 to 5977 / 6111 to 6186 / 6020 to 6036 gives -0.28 angstrom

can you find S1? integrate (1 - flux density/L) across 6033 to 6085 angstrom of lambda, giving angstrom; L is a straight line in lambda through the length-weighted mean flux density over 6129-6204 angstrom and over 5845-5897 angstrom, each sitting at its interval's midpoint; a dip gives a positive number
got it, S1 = -3.10 angstrom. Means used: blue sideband 16.1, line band 17.8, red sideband 17.2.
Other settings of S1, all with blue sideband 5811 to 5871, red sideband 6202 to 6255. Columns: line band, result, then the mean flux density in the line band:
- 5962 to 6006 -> -0.94 angstrom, 17.4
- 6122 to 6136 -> -0.49 angstrom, 17.2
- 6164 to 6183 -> -0.67 angstrom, 17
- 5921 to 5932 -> 0.27 angstrom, 16.8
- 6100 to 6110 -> -0.66 angstrom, 17.8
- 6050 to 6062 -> -0.90 angstrom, 18.1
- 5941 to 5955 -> -0.12 angstrom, 17.3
